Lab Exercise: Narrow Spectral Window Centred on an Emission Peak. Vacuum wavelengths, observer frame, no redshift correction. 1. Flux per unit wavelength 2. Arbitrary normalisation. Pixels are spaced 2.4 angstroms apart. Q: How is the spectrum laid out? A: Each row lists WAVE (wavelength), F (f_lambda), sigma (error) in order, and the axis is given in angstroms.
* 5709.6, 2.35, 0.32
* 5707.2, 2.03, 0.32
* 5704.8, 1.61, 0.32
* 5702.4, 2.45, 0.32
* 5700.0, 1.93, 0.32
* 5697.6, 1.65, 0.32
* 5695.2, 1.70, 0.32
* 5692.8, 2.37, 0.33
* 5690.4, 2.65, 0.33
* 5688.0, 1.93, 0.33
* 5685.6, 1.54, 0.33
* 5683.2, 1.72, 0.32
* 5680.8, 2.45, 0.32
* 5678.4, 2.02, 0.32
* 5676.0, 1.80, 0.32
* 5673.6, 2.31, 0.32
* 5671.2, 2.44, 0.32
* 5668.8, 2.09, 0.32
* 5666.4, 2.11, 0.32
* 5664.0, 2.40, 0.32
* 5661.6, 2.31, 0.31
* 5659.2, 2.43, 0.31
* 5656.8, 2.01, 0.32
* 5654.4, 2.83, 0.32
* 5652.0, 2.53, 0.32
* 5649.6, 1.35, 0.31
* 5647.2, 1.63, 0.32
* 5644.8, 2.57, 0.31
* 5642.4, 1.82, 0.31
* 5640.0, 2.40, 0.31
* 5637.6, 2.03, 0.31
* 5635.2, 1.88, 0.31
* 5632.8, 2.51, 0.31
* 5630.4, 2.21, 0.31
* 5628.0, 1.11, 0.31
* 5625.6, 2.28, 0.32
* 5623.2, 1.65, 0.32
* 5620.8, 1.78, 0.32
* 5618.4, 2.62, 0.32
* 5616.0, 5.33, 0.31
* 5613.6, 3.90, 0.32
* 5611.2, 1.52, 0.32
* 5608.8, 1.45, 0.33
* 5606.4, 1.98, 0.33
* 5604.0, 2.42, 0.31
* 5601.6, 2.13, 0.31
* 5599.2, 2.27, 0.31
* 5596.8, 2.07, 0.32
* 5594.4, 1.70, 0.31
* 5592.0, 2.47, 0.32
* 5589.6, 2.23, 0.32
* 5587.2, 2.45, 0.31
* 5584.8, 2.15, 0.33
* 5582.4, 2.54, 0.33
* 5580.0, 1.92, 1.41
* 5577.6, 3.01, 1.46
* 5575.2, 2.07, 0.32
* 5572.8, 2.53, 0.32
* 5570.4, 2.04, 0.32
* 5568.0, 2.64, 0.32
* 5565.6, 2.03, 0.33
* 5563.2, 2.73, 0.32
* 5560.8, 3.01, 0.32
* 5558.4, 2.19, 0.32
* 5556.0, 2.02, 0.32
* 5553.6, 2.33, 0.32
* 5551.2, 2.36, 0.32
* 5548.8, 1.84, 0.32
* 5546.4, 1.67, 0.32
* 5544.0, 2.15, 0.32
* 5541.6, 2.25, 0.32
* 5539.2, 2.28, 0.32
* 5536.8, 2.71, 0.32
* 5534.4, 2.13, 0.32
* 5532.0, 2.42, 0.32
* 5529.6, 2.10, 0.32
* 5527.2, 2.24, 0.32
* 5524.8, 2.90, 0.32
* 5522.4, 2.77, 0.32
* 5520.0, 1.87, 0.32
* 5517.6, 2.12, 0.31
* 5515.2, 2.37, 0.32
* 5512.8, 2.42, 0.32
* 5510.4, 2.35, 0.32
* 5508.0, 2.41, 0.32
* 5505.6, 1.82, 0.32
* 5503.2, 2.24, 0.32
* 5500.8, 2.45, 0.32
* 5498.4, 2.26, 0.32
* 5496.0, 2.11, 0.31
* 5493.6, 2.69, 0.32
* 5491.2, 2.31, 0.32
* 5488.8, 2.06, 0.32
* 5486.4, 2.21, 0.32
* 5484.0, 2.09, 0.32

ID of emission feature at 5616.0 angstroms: Hbeta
